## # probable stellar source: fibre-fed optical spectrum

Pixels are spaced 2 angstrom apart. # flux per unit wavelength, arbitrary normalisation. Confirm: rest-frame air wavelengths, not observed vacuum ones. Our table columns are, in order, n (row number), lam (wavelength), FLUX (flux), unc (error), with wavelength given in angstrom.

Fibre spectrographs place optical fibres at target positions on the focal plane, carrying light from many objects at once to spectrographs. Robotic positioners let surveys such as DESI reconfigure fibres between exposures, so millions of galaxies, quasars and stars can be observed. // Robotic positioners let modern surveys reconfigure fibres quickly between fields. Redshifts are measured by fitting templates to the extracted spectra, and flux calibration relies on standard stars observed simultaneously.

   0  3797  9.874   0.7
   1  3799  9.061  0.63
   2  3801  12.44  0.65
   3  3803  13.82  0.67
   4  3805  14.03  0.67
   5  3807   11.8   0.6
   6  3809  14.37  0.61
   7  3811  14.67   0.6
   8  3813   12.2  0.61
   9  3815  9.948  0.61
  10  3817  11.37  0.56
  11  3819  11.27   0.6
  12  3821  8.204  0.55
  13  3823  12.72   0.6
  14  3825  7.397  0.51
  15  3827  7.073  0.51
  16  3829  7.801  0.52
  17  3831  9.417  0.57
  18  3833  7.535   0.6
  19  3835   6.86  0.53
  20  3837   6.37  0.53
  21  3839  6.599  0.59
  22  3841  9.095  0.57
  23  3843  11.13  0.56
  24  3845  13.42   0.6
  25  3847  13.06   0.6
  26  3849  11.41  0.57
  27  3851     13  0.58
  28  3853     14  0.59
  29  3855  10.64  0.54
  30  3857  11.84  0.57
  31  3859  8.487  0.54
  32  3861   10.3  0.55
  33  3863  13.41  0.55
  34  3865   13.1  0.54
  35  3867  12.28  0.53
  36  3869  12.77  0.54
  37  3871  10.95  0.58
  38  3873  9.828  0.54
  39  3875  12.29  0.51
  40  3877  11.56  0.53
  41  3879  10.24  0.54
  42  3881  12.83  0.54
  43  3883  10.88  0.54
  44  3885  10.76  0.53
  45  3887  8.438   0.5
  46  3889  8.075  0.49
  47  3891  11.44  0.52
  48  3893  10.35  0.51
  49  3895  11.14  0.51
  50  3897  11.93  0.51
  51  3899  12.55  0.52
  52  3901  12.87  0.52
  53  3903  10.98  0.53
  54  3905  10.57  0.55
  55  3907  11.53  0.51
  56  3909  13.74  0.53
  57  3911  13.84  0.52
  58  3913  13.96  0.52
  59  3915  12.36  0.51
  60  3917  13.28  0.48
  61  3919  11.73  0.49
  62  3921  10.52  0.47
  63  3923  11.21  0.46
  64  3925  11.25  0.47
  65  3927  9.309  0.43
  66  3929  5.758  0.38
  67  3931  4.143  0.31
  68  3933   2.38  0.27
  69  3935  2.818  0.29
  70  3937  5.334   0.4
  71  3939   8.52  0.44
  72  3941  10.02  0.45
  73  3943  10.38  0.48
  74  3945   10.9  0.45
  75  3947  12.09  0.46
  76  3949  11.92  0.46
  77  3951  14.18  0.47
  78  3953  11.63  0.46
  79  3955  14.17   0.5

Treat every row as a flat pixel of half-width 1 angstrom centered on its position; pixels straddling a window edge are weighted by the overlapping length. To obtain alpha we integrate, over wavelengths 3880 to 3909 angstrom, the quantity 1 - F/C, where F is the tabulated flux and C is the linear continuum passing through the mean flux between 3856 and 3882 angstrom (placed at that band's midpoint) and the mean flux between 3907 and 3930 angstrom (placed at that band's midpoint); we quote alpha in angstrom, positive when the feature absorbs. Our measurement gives 1.0 angstrom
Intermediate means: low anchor 11.5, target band 11.1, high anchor 11.5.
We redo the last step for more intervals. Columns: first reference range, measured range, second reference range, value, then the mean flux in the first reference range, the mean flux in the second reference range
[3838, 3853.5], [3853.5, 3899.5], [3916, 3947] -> -3.4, 11.4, 8.62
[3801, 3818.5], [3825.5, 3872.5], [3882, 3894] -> 3.5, 12.7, 9.99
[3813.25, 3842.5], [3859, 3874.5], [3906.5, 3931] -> -2.8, 8.82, 11.2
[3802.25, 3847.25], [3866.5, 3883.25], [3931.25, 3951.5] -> -3.4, 10.4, 8.55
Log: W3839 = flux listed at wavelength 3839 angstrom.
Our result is 6.599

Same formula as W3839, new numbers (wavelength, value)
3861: 10.3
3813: 12.2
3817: 11.37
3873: 9.828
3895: 11.14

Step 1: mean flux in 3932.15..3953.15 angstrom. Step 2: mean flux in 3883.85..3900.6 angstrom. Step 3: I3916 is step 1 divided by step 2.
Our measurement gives 0.85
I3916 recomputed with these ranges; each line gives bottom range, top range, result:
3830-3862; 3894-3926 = 1.19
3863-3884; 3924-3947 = 0.64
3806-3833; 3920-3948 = 0.78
